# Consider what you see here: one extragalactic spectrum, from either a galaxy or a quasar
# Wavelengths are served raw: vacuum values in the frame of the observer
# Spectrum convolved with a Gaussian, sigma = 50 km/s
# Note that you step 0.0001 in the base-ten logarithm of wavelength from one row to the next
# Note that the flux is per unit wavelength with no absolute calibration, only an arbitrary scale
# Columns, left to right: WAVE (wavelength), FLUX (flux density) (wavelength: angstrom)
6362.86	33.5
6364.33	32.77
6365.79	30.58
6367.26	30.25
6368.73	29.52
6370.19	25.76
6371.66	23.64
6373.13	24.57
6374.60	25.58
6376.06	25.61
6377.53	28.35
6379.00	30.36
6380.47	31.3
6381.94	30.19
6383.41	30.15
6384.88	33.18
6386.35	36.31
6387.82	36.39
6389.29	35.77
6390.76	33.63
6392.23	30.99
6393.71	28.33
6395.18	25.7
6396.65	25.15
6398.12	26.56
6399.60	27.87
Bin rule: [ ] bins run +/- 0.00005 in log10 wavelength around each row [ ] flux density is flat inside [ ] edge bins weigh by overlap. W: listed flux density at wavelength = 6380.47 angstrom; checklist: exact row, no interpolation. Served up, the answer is 31.3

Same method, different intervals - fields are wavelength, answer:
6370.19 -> 25.76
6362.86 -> 33.5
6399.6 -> 27.87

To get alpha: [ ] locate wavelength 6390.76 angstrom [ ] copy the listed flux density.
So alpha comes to 33.63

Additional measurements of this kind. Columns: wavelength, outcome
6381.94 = 30.19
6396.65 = 25.15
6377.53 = 28.35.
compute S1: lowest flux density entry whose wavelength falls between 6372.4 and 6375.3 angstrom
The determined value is 24.57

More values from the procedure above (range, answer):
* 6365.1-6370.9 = 25.76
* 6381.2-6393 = 30.15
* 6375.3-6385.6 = 25.61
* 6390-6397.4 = 25.15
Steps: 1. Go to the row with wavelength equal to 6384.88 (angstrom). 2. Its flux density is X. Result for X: 33.18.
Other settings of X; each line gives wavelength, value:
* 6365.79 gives 30.58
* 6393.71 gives 28.33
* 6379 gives 30.36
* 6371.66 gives 23.64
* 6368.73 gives 29.52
